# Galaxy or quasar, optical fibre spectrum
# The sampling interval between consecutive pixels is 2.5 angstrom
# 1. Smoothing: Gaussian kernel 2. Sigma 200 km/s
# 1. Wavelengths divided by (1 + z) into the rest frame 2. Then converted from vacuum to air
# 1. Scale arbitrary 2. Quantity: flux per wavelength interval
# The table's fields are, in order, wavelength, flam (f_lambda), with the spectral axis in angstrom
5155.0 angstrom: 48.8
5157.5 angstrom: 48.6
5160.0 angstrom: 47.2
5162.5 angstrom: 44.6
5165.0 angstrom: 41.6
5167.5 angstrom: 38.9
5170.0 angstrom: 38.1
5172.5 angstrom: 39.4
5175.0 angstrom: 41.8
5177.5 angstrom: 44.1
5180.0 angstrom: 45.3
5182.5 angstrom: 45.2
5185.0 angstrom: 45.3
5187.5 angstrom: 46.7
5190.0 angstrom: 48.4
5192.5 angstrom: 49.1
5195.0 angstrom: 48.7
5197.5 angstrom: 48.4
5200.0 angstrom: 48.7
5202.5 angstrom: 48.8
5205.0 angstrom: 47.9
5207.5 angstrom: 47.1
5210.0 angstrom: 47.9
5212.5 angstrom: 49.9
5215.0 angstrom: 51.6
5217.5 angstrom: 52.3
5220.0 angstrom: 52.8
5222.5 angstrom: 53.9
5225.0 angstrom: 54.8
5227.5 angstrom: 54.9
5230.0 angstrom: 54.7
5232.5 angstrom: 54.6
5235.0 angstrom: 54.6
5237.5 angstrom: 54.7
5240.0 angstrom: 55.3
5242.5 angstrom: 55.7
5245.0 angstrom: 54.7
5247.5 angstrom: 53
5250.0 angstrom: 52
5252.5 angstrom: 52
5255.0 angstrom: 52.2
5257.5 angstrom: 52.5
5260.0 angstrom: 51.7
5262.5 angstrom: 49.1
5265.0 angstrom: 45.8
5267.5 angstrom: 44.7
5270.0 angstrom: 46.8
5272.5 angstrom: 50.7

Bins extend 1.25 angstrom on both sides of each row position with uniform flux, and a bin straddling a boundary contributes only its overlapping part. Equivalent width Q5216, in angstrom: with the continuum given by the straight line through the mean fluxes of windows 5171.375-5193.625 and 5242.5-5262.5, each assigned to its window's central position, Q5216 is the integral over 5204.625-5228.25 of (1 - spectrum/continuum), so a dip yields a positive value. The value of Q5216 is -1.3 angstrom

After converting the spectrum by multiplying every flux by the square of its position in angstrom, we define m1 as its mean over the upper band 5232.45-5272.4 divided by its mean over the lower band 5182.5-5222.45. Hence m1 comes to 1.08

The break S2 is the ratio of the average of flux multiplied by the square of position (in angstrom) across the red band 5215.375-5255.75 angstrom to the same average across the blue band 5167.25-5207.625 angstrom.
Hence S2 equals 1.2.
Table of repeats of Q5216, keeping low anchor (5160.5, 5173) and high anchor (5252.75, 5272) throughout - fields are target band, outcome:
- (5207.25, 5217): -1.0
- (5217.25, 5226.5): -1.6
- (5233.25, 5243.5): -1.7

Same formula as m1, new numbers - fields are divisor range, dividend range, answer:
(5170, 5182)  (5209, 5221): 1.22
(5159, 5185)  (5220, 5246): 1.31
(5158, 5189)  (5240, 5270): 1.22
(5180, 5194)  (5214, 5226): 1.15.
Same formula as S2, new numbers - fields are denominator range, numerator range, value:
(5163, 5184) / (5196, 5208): 1.16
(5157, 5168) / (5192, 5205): 1.11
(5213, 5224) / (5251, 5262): 1.00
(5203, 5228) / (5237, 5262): 1.05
